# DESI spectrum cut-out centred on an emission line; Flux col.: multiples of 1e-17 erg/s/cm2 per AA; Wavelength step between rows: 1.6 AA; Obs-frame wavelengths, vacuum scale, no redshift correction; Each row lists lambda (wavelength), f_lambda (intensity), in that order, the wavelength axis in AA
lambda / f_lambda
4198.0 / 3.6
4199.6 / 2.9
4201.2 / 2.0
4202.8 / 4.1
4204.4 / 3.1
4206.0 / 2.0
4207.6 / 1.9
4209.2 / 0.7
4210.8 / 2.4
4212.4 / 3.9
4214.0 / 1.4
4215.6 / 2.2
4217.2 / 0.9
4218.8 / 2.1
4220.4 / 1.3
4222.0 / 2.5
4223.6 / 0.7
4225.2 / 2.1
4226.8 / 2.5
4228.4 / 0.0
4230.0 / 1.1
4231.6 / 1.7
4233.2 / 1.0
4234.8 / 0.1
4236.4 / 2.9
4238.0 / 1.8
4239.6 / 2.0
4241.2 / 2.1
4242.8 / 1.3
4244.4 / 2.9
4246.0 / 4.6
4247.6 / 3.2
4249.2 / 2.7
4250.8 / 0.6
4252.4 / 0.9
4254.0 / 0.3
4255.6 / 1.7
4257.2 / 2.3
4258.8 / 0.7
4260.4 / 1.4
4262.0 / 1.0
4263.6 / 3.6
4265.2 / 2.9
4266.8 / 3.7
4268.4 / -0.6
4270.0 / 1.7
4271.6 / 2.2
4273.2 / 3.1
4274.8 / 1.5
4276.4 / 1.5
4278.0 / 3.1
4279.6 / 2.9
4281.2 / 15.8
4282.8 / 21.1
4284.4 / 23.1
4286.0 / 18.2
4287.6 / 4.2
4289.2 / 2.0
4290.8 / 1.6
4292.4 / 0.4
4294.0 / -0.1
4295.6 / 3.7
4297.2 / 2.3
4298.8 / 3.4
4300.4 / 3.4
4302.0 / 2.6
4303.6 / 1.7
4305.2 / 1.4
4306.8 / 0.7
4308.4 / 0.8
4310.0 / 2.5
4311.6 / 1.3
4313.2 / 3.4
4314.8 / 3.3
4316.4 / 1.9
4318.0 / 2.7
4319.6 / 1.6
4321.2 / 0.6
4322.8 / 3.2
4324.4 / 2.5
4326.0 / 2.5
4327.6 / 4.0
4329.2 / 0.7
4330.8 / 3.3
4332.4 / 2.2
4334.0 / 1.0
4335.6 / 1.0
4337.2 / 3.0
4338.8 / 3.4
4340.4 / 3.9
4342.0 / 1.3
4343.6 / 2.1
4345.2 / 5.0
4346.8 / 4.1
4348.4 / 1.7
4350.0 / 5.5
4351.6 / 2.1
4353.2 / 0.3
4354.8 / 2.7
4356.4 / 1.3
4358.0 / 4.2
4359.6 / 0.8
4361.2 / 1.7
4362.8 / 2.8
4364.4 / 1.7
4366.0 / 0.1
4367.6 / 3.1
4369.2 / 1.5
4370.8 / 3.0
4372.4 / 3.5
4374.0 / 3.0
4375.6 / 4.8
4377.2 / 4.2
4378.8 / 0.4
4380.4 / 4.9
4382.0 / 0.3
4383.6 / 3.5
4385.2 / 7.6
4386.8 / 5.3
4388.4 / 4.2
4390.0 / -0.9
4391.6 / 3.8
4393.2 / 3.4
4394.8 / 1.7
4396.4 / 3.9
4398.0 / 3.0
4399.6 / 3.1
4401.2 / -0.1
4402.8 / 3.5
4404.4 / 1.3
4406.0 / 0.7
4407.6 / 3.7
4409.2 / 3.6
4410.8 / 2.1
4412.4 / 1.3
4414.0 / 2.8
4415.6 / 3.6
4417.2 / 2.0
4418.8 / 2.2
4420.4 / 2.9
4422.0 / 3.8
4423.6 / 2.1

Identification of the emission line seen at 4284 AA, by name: [O II] 3727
